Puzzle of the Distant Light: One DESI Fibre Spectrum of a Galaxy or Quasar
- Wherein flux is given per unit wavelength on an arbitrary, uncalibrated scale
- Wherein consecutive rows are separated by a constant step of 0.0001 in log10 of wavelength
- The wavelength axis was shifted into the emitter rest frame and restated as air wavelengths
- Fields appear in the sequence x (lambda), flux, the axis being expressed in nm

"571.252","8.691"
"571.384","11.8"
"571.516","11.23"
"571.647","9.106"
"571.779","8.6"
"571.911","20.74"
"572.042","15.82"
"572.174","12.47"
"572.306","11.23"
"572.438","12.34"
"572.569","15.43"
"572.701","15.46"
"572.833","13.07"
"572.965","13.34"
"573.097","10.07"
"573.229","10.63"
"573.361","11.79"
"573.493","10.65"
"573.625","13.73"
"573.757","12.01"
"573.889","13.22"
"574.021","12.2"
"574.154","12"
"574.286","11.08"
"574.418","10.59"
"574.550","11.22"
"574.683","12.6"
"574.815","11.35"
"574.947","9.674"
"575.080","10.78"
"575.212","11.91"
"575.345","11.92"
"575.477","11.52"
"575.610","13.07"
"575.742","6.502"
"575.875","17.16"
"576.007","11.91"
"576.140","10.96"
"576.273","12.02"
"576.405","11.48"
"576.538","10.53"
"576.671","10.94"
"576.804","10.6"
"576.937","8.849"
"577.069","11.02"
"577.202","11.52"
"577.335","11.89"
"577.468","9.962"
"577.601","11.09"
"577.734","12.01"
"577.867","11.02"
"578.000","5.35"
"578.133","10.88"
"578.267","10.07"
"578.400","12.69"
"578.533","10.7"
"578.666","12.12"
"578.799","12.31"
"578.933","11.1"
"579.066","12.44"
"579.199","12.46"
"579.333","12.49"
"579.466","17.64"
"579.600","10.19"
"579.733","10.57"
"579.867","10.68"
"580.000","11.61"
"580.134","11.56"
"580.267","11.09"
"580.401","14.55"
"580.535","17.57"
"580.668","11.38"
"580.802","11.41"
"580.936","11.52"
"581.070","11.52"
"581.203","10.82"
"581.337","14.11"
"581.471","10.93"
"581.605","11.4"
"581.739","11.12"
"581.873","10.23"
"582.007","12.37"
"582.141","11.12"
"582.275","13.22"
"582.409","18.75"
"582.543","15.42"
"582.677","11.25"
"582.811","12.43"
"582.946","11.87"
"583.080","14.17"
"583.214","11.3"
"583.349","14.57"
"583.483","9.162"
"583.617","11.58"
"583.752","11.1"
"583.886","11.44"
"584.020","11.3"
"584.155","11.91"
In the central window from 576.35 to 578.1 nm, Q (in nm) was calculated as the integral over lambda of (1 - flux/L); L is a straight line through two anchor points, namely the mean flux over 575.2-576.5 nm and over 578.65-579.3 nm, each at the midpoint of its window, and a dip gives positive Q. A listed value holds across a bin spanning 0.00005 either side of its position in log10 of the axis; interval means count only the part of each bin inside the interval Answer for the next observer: 0.213 nm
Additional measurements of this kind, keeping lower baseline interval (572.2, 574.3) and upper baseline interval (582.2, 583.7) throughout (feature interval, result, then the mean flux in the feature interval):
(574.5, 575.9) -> 0.122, 11.4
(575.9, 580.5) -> 0.462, 11.5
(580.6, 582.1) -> 0.163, 11.5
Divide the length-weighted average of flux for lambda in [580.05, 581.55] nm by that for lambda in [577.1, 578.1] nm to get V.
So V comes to 1.19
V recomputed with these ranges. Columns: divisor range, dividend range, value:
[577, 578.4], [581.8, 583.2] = 1.23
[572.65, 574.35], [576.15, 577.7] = 0.89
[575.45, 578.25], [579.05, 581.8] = 1.12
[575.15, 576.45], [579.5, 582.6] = 1.04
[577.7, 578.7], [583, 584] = 1.13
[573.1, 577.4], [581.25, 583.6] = 1.09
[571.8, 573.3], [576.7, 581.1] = 0.85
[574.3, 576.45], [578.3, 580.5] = 1.06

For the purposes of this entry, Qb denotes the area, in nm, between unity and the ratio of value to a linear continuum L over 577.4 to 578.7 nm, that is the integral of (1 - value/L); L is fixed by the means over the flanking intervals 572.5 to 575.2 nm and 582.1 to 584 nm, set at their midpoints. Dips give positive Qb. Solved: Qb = 0.19 nm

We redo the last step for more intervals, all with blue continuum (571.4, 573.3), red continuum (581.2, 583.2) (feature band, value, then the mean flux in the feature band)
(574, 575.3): 0.15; 11.3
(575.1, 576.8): 0.15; 11.6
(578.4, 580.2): 0.09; 12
